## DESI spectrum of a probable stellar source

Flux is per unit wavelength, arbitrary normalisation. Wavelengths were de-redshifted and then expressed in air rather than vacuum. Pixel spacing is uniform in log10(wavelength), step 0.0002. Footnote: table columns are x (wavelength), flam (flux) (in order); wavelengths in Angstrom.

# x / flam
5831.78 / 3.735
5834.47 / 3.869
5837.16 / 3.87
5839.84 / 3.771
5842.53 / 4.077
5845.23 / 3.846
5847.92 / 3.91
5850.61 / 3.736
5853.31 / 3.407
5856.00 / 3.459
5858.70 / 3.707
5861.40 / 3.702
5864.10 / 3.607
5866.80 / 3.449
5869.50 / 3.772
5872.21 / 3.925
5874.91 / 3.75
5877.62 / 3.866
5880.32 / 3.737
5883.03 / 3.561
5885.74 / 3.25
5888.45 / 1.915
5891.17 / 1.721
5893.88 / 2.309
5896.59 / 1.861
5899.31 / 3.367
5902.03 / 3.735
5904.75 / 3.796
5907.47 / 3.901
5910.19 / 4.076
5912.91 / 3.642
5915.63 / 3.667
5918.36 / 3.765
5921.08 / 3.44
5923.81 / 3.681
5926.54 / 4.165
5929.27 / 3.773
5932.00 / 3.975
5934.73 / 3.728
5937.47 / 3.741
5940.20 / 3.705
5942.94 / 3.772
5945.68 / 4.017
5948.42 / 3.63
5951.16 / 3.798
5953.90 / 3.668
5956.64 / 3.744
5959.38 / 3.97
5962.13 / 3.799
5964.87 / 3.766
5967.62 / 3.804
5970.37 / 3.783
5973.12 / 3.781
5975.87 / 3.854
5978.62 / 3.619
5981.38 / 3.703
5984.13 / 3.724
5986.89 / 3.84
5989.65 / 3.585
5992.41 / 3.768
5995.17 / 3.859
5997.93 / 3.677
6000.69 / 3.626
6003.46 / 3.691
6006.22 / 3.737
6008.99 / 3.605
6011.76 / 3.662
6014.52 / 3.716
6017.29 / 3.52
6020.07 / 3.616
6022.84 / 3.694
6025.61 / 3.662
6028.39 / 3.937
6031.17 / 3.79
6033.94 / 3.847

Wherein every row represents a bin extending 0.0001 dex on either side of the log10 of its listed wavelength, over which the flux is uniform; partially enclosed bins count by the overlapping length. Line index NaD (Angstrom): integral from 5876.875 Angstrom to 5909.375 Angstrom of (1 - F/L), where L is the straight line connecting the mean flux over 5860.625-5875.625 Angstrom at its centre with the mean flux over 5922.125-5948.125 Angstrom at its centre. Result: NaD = 5.7 Angstrom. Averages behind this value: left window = 3.7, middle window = 3.09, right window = 3.82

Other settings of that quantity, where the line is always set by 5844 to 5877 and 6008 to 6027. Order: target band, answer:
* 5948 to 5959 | -0.24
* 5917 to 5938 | -0.66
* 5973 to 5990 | -0.38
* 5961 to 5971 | -0.36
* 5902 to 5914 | -0.55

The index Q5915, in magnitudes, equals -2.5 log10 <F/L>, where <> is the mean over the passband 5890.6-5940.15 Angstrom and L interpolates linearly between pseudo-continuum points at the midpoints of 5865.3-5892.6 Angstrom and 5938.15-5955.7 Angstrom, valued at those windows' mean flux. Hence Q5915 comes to 0.017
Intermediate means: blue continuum 3.29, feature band 3.5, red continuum 3.76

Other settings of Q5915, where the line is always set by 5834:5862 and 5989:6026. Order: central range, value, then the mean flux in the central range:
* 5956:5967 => -0.04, 3.82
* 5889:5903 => 0.42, 2.53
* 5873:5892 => 0.18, 3.18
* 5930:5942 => -0.02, 3.79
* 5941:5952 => -0.03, 3.8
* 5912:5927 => 0.01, 3.7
